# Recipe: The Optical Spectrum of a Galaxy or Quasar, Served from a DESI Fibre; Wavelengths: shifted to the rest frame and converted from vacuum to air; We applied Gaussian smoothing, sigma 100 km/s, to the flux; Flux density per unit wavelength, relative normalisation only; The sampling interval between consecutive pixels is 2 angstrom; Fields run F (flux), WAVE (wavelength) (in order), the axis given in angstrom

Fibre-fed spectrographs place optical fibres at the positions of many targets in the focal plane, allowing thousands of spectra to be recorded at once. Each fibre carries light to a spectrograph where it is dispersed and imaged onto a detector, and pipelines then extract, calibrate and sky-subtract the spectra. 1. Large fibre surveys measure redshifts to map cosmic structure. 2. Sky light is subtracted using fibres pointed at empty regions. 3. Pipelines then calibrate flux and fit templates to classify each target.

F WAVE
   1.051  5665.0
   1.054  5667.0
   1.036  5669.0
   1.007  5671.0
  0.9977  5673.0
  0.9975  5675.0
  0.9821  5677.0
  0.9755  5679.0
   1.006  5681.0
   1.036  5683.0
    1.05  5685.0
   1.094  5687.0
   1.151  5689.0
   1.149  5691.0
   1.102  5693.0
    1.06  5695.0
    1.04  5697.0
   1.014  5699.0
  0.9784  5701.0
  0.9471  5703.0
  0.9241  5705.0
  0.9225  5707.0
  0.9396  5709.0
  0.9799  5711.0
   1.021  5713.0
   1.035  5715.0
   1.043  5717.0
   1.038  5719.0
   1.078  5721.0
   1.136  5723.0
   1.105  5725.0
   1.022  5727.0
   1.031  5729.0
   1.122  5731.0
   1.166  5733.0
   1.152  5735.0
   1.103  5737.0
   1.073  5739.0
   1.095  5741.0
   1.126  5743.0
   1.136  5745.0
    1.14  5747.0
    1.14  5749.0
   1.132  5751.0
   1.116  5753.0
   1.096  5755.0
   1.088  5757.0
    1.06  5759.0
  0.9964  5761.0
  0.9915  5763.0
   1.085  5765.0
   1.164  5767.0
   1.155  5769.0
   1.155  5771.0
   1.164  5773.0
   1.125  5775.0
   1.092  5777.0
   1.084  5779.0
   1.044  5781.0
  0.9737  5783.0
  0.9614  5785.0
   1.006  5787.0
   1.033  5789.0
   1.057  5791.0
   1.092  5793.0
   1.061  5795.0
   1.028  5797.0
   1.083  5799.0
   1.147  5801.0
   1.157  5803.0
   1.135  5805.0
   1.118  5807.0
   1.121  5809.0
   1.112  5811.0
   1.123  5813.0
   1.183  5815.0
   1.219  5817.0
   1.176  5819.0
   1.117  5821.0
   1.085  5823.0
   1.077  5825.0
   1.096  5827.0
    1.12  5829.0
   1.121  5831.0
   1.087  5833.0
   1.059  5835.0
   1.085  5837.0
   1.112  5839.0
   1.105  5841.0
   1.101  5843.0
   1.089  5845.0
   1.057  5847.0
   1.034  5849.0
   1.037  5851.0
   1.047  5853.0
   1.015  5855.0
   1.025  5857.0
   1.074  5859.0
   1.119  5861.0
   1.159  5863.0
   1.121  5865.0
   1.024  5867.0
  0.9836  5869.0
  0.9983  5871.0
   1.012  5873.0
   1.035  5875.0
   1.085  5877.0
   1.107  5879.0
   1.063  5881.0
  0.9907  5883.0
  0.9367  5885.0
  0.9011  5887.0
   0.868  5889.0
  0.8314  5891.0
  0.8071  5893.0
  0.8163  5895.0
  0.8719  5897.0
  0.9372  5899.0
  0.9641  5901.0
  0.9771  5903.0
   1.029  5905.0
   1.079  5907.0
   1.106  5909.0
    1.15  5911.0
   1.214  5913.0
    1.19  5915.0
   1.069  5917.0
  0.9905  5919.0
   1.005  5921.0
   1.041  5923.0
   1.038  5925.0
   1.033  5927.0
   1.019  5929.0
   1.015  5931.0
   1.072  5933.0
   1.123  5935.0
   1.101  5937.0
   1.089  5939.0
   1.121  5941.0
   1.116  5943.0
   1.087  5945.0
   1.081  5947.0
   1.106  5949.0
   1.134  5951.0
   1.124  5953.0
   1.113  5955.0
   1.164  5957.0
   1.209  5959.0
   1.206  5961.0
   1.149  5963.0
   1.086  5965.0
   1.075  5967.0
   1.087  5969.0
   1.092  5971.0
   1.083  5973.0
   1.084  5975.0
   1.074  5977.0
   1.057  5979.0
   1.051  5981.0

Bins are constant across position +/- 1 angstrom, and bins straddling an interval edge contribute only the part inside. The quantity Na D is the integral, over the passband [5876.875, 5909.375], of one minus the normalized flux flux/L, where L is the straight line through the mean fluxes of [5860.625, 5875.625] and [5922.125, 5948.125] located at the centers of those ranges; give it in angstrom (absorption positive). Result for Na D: 3.2 angstrom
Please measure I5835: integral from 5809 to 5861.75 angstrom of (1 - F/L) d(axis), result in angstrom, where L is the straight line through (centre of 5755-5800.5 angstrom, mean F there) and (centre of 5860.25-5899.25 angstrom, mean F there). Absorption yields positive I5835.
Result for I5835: -3.8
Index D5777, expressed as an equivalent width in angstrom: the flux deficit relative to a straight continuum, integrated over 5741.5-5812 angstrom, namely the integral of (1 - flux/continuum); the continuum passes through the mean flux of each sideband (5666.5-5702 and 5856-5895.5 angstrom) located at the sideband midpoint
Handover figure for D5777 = -4.8 angstrom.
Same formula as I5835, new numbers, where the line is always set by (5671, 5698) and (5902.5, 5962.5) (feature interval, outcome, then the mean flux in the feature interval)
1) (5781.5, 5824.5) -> -0.9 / 1.09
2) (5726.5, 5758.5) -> -1.5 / 1.11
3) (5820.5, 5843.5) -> -0.4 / 1.1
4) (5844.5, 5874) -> 0.8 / 1.05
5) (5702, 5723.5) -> 1.0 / 1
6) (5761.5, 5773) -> -0.5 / 1.11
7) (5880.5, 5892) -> 1.7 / 0.926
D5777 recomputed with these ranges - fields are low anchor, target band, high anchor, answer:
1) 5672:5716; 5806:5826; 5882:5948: -2.2 angstrom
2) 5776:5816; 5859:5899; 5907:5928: 3.5 angstrom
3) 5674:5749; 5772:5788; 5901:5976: 0.1 angstrom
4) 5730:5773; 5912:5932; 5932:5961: 1.0 angstrom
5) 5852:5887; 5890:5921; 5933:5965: 2.3 angstrom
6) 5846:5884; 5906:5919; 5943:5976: -0.5 angstrom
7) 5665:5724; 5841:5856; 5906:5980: 0.2 angstrom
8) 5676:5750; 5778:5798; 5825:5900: 0.1 angstrom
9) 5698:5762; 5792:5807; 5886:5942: -0.8 angstrom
